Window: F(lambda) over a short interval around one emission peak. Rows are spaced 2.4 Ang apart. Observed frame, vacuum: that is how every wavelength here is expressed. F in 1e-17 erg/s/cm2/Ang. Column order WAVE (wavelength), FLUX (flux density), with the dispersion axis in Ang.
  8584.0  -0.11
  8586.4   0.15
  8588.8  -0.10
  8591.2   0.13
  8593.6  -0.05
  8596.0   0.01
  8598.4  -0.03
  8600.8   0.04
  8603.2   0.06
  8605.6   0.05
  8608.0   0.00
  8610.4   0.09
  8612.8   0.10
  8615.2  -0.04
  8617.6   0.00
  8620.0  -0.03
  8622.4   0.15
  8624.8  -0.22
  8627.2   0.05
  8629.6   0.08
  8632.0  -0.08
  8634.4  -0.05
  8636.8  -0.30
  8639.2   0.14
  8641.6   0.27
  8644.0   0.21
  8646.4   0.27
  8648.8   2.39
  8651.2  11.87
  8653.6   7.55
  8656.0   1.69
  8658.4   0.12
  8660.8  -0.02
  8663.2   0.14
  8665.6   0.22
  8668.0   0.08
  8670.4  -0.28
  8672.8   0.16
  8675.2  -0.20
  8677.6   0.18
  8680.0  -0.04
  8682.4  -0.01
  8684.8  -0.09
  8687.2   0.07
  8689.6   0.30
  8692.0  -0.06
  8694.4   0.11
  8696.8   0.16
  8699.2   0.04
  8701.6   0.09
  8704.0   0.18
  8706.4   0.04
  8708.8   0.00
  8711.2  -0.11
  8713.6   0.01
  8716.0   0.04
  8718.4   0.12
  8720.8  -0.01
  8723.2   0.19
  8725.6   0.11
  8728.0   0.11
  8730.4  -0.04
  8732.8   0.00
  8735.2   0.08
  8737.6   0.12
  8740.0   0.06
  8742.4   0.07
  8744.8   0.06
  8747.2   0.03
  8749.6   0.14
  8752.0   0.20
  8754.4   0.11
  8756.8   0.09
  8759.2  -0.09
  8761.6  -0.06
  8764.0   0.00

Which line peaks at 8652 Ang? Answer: [O III]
